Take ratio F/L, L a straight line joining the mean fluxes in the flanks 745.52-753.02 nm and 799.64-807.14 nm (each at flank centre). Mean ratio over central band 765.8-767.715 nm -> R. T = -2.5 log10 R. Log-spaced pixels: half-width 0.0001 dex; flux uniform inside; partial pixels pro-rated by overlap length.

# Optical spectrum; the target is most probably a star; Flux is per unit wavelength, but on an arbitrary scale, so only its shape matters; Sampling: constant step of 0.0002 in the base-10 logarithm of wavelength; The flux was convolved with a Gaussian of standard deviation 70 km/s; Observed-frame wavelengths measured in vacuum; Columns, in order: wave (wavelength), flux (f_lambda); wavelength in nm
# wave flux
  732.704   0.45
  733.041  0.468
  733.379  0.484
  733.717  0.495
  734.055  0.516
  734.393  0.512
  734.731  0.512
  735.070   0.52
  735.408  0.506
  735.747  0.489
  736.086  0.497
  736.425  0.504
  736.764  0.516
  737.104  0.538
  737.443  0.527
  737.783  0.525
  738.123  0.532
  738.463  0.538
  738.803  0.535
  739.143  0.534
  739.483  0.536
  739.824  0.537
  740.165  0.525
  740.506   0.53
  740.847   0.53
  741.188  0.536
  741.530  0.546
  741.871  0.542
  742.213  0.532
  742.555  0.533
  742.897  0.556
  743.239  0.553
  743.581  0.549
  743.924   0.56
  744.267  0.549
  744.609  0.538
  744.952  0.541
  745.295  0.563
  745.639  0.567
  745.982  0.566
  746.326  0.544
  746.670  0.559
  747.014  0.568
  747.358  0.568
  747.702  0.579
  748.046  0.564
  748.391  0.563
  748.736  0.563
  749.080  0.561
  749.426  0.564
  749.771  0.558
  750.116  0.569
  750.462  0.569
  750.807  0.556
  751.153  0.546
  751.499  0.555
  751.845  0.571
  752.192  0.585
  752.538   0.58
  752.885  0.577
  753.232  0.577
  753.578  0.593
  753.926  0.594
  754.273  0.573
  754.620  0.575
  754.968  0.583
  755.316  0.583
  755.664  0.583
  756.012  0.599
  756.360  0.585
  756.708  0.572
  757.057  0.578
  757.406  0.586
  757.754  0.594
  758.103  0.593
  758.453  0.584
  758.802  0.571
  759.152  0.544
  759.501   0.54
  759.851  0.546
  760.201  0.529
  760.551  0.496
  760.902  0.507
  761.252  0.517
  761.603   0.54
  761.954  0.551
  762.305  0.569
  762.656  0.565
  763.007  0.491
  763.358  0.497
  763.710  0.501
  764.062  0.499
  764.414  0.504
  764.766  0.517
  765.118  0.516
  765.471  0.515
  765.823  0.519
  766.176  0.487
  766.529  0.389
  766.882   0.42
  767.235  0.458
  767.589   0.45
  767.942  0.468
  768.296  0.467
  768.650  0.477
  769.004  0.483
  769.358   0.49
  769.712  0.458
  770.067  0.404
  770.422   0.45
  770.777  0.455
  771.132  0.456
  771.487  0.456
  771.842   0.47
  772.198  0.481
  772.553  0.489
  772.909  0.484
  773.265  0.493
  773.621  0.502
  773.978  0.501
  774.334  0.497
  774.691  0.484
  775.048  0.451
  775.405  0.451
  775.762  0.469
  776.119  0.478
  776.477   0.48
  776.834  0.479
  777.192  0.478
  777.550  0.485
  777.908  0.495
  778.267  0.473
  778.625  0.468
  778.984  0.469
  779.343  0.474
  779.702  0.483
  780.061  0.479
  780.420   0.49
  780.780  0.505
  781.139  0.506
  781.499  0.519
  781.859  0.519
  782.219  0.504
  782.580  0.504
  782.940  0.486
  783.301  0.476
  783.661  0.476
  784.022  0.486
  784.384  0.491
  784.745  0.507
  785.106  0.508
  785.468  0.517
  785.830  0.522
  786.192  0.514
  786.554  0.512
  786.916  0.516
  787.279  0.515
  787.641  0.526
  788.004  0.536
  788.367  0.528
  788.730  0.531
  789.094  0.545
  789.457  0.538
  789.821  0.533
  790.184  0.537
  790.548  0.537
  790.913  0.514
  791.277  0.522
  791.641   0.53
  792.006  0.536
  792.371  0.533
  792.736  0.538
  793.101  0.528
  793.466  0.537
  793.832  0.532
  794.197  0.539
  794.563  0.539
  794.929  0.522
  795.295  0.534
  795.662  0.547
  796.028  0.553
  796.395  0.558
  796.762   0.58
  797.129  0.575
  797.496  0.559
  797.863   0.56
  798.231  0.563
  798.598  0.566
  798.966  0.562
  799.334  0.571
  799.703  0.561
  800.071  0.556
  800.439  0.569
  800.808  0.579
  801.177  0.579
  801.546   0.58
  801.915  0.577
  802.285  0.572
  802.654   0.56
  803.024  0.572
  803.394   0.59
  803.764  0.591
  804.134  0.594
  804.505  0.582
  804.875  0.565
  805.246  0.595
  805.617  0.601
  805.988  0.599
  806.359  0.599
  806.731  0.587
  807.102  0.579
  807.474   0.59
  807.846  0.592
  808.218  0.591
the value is 0.260 mag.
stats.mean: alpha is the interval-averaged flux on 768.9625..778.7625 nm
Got 0.474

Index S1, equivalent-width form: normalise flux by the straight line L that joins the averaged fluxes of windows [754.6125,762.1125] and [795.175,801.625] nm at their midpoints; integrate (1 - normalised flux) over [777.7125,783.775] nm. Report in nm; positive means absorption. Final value 0.79 nm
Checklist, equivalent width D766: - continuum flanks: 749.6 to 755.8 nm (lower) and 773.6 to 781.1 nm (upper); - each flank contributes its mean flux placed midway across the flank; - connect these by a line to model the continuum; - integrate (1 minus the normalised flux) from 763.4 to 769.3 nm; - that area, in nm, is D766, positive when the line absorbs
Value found 0.48 nm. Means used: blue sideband 0.574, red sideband 0.481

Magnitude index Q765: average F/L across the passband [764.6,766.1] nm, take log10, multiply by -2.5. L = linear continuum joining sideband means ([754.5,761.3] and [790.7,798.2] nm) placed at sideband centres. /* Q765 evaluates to 0.09 mag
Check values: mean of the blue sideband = 0.564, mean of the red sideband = 0.542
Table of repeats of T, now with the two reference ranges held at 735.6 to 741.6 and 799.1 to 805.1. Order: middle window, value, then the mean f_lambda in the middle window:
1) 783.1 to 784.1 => 0.17 mag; 0.479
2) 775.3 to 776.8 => 0.18 mag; 0.472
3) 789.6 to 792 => 0.07 mag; 0.53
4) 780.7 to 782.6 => 0.10 mag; 0.51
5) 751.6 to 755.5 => -0.08 mag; 0.58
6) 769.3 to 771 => 0.22 mag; 0.449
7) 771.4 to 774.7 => 0.14 mag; 0.487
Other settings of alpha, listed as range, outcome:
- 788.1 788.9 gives 0.53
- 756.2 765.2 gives 0.542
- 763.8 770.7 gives 0.472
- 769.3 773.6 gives 0.466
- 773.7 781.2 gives 0.481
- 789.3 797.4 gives 0.539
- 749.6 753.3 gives 0.567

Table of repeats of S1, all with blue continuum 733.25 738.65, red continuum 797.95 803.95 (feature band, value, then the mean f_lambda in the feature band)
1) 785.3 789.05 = 0.246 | 0.523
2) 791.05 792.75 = 0.099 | 0.531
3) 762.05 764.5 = 0.083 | 0.52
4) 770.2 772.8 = 0.384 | 0.465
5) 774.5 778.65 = 0.568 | 0.475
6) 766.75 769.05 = 0.348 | 0.46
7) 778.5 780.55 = 0.279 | 0.477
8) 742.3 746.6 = -0.250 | 0.551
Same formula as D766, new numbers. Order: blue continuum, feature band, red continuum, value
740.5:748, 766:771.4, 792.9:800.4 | 0.955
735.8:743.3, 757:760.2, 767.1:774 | -0.488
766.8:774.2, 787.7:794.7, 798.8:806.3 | 0.077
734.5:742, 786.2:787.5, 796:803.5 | 0.104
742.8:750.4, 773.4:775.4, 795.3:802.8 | 0.280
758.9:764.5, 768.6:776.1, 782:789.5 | 0.687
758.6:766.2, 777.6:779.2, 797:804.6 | 0.198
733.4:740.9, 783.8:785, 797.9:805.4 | 0.138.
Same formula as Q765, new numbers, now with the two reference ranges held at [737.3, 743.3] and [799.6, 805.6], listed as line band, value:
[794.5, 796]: 0.07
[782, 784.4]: 0.16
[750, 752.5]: -0.04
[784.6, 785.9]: 0.11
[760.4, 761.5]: 0.08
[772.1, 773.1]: 0.15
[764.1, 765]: 0.09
